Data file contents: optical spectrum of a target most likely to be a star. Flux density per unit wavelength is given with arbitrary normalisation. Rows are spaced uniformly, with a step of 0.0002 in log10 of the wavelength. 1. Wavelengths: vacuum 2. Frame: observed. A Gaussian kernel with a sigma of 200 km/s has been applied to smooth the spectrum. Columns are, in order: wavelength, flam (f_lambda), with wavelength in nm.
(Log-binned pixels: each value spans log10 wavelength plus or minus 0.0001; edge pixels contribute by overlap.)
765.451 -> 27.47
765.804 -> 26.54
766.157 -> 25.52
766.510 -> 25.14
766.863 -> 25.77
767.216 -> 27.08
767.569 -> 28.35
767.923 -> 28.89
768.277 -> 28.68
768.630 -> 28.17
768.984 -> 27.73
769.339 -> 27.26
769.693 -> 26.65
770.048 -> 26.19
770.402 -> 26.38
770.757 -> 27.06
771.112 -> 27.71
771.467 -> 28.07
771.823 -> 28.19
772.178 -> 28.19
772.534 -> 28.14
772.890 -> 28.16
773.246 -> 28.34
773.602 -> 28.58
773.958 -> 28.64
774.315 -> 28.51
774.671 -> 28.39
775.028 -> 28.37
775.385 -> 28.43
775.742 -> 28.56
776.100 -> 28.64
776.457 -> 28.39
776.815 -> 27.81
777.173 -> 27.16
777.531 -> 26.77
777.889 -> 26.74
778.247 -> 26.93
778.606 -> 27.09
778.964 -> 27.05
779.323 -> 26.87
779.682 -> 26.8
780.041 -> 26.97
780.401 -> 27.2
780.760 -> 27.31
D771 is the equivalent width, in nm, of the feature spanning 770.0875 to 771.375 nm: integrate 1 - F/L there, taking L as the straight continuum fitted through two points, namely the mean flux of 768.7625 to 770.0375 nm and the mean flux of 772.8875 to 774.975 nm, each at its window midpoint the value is 0.02 nm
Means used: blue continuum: 27.1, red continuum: 28.5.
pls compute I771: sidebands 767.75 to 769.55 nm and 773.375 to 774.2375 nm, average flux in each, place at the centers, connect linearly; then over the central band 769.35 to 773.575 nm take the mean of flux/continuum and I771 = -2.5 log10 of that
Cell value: 0.03 mag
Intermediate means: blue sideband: 28.1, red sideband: 28.6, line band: 27.6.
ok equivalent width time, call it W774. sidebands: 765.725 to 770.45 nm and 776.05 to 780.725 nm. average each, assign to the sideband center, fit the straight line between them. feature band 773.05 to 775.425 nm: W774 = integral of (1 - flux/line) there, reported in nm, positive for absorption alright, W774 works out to -0.11 nm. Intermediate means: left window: 27.1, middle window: 28.5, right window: 27.2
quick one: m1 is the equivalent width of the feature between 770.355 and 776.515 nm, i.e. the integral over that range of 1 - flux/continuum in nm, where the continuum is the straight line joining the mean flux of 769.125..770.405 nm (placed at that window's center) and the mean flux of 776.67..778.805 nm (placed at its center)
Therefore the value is -0.30 nm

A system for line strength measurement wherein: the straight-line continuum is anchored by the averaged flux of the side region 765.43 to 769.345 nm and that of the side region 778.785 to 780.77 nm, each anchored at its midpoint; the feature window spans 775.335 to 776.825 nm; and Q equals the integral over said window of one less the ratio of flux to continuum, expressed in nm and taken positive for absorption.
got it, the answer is -0.07 nm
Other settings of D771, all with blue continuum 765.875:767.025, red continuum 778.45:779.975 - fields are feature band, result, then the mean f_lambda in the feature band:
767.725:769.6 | -0.17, 28.1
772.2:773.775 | -0.12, 28.3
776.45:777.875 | -0.03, 27.3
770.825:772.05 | -0.08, 27.9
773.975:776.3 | -0.17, 28.5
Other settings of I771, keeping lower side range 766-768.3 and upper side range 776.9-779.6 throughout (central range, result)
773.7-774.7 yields -0.06 mag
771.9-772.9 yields -0.05 mag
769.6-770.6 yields 0.02 mag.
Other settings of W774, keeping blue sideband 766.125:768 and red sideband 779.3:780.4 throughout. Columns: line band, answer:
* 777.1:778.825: -0.002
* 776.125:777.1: -0.043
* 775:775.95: -0.057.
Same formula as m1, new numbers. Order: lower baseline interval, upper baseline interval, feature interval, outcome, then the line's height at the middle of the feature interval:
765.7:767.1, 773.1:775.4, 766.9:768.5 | -0.11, 26.2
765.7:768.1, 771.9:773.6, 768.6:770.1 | 0.01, 27.4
